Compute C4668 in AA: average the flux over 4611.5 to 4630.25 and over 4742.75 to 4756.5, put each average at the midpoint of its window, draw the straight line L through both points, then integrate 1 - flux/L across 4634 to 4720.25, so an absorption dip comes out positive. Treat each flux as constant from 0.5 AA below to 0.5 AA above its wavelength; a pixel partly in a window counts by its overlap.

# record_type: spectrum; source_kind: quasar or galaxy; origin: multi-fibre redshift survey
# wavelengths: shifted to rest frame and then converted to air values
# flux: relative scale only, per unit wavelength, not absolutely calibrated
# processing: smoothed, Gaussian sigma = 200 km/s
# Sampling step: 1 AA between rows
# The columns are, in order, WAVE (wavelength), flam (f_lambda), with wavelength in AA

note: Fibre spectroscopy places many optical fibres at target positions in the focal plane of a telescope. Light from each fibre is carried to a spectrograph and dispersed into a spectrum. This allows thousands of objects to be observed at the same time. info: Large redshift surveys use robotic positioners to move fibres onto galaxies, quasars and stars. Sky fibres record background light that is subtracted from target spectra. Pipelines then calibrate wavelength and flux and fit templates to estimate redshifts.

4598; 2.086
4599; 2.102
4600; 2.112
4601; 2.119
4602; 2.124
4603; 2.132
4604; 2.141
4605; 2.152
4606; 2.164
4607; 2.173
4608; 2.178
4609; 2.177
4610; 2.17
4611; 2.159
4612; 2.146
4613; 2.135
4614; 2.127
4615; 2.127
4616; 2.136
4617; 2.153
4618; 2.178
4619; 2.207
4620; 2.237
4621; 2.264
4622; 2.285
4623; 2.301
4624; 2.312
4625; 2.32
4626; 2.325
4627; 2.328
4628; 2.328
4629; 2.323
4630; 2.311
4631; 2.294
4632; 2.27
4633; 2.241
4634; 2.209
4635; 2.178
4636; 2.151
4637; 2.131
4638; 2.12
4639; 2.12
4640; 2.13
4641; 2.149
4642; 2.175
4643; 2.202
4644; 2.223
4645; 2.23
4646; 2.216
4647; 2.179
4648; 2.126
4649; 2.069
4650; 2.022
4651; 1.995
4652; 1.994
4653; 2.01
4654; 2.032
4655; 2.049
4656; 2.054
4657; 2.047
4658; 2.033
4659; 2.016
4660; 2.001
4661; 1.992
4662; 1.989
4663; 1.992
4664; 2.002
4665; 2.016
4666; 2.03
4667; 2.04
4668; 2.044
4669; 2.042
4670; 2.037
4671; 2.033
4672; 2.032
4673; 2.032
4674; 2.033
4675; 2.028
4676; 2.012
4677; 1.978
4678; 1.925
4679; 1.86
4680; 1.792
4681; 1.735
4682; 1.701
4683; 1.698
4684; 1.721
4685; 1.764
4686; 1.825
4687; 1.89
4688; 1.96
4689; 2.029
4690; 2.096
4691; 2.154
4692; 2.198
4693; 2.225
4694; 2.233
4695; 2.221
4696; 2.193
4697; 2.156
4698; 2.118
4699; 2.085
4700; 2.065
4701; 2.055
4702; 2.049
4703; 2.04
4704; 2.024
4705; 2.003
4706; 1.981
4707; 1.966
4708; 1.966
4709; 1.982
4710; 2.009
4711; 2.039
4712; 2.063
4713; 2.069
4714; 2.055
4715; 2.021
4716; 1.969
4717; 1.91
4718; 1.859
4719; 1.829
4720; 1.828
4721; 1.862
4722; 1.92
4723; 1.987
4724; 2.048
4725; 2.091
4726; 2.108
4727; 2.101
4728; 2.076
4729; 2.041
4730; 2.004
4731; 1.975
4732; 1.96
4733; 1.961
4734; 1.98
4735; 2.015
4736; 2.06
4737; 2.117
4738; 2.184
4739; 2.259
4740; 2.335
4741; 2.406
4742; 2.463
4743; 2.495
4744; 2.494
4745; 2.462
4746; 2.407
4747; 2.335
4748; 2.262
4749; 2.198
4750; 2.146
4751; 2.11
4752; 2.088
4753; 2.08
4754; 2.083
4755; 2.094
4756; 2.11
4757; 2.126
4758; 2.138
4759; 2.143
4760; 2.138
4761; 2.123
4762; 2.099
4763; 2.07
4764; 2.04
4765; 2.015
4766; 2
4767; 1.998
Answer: 8.0 AA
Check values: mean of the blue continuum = 2.24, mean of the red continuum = 2.24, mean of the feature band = 2.03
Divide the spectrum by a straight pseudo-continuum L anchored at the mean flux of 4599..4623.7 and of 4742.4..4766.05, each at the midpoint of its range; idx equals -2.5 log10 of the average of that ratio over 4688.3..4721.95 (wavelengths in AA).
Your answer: 0.07 mag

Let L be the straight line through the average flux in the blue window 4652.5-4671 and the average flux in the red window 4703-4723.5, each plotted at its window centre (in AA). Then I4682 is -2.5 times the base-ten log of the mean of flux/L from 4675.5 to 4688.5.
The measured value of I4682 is 0.09 mag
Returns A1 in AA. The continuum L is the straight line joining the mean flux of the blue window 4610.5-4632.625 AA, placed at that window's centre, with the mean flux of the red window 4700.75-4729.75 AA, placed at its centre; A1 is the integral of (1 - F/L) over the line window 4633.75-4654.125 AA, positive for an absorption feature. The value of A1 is 0.51 AA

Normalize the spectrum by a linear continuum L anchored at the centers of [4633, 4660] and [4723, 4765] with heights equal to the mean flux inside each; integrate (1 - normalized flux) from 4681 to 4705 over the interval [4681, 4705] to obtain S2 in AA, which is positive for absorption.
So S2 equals 1.30 AA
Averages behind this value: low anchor 2.11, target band 2.02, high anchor 2.15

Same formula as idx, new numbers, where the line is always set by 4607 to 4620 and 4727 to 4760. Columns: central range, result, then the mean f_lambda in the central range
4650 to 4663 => 0.077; 2.02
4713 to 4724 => 0.124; 1.94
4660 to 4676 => 0.075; 2.02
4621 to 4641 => -0.040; 2.24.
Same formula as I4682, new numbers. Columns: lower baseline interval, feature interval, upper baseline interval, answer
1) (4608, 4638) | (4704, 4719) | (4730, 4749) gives 0.12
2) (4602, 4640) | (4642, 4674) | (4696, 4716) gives 0.04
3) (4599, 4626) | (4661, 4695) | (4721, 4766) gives 0.10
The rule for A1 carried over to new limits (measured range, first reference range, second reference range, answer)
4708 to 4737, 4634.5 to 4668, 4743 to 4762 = 2.29 AA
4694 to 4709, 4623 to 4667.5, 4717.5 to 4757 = 0.43 AA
